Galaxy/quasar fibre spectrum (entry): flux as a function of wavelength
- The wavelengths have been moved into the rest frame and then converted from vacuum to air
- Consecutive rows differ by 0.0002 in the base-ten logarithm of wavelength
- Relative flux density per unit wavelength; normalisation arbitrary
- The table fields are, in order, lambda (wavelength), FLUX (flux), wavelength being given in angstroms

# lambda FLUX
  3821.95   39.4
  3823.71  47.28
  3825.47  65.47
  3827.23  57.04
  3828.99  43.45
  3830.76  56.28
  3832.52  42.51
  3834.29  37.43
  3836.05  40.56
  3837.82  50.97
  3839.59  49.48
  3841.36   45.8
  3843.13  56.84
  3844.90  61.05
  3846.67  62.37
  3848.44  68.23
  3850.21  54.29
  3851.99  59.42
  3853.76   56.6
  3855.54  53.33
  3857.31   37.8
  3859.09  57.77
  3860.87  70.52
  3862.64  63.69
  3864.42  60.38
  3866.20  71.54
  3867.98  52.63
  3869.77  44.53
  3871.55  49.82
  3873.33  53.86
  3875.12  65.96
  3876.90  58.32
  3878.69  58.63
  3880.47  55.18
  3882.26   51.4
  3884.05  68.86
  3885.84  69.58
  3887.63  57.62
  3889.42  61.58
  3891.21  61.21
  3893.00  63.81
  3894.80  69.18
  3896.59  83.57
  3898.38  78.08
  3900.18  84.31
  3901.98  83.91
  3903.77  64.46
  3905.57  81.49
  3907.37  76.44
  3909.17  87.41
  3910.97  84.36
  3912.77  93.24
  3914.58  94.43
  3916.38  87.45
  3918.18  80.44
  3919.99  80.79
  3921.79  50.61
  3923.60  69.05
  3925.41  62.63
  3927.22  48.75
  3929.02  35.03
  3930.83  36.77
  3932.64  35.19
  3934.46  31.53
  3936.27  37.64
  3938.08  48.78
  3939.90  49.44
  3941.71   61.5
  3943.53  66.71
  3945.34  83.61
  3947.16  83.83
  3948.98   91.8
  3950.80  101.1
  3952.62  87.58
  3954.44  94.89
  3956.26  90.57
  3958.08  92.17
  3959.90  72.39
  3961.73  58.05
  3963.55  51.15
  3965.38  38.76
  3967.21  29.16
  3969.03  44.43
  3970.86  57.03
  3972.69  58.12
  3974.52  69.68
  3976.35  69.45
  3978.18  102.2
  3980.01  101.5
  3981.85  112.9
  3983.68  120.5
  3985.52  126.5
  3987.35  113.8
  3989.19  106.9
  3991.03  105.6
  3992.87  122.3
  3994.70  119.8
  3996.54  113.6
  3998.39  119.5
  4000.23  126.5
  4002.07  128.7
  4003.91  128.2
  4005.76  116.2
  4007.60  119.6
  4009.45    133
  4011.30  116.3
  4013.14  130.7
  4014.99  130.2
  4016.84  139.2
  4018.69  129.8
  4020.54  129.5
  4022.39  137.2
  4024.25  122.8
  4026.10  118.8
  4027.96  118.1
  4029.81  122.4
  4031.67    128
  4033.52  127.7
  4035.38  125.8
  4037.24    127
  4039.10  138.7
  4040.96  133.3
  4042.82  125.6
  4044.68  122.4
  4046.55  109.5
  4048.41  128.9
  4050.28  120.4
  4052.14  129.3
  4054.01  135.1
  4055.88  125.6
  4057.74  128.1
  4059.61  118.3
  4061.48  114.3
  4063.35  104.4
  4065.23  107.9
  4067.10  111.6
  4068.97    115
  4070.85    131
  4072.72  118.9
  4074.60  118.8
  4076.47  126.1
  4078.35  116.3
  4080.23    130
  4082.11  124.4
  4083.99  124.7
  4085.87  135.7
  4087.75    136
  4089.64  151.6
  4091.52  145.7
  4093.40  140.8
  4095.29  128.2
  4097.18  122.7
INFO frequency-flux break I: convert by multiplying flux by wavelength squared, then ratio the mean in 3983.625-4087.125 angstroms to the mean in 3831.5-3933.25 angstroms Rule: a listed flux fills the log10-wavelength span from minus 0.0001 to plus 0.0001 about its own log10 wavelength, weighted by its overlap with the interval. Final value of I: 2.14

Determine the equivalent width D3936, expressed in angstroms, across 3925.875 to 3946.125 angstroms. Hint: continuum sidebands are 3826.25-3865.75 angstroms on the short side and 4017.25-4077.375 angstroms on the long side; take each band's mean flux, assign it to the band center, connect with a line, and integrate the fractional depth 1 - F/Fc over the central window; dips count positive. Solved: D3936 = 8.7 angstroms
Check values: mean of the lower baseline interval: 54.1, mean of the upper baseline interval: 124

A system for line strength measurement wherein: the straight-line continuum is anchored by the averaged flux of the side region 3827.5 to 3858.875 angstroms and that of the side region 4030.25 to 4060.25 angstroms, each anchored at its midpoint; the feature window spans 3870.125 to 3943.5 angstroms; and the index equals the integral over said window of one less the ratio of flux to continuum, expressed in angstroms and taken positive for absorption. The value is 9.9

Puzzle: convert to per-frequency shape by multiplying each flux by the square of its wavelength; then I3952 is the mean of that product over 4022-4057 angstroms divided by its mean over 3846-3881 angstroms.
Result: 2.4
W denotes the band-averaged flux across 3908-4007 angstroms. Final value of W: 81.3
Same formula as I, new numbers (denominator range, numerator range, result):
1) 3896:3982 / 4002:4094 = 1.90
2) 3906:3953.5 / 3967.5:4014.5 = 1.61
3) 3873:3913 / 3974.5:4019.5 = 1.76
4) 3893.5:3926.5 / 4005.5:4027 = 1.72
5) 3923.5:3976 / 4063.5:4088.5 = 2.11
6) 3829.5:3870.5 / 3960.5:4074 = 2.24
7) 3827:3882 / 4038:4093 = 2.55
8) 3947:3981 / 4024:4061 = 1.78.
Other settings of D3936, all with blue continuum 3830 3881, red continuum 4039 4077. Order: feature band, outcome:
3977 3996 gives -2.79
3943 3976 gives 6.69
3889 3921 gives -3.31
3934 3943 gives 3.83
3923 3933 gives 3.90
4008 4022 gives -2.89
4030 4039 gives -1.10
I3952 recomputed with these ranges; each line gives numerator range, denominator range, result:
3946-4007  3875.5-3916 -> 1.34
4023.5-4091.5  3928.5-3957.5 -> 2.01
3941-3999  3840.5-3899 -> 1.52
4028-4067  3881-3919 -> 1.76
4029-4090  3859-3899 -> 2.19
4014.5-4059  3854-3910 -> 2.13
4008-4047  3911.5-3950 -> 2.10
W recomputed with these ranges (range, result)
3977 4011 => 117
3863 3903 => 63.8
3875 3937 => 66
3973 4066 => 120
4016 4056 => 127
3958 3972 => 53.2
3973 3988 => 100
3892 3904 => 75.8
